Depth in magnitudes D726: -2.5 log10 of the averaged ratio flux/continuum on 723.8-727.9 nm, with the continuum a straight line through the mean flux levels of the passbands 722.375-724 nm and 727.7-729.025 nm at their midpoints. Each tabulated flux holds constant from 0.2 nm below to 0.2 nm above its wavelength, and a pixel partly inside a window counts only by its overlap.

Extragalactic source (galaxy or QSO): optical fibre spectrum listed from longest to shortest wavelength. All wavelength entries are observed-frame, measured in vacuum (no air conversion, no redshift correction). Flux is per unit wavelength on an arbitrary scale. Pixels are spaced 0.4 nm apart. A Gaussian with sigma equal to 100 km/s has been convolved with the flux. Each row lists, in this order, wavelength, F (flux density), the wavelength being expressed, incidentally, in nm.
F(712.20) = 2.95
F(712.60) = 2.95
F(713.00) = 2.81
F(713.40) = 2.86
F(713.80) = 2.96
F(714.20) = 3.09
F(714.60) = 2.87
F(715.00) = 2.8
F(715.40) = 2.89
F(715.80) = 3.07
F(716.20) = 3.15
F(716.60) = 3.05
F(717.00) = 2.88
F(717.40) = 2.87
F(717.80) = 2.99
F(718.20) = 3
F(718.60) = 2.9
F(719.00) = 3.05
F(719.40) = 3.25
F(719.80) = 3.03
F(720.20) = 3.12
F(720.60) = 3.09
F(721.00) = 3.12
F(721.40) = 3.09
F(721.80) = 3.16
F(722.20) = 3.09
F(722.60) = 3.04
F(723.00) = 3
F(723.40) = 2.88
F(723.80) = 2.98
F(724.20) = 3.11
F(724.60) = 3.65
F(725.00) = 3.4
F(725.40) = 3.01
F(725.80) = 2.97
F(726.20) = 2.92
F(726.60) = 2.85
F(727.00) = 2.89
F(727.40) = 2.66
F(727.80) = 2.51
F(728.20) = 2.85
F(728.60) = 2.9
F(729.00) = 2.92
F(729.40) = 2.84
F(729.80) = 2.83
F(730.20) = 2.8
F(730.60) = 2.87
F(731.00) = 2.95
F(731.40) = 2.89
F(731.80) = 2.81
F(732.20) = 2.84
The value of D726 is -0.04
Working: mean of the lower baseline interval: 2.98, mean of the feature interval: 3.01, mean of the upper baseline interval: 2.8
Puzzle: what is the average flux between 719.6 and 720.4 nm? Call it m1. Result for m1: 3.07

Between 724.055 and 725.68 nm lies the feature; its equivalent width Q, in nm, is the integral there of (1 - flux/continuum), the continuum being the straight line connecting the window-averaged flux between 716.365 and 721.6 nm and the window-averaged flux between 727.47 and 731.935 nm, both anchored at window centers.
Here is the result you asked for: -0.20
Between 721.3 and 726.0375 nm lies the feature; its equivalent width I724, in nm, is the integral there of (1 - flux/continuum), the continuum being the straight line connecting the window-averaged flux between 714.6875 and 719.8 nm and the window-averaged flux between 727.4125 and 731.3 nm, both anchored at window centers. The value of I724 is -0.35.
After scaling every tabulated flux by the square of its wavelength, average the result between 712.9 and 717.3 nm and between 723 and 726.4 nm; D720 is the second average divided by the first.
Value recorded 1.1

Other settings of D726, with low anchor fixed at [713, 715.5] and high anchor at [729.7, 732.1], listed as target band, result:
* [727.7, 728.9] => 0.03 mag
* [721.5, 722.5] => -0.08 mag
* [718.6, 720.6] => -0.07 mag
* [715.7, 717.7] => -0.04 mag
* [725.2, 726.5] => -0.03 mag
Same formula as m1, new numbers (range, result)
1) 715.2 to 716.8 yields 3.04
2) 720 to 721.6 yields 3.11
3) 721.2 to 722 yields 3.12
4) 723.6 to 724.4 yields 3.04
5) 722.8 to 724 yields 2.95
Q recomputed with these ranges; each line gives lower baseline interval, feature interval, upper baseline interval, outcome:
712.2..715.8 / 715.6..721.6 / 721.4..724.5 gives -0.11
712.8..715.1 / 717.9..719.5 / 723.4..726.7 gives -0.02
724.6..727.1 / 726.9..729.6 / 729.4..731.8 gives 0.15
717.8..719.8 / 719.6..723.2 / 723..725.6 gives 0.02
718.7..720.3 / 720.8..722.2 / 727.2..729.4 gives -0.04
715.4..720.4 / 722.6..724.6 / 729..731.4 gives -0.08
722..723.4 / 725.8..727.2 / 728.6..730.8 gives 0.02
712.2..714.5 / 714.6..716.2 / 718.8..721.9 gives 0.02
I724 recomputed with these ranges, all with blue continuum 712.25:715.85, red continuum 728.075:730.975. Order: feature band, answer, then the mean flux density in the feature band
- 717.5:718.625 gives -0.024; 2.96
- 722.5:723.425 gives -0.031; 2.98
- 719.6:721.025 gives -0.094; 3.09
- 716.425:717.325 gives -0.013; 2.95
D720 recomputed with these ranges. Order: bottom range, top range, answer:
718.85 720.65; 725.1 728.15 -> 0.93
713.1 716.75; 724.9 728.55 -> 1.00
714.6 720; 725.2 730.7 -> 0.98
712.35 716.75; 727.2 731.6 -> 0.99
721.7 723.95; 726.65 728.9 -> 0.93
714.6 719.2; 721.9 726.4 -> 1.07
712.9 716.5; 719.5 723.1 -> 1.07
